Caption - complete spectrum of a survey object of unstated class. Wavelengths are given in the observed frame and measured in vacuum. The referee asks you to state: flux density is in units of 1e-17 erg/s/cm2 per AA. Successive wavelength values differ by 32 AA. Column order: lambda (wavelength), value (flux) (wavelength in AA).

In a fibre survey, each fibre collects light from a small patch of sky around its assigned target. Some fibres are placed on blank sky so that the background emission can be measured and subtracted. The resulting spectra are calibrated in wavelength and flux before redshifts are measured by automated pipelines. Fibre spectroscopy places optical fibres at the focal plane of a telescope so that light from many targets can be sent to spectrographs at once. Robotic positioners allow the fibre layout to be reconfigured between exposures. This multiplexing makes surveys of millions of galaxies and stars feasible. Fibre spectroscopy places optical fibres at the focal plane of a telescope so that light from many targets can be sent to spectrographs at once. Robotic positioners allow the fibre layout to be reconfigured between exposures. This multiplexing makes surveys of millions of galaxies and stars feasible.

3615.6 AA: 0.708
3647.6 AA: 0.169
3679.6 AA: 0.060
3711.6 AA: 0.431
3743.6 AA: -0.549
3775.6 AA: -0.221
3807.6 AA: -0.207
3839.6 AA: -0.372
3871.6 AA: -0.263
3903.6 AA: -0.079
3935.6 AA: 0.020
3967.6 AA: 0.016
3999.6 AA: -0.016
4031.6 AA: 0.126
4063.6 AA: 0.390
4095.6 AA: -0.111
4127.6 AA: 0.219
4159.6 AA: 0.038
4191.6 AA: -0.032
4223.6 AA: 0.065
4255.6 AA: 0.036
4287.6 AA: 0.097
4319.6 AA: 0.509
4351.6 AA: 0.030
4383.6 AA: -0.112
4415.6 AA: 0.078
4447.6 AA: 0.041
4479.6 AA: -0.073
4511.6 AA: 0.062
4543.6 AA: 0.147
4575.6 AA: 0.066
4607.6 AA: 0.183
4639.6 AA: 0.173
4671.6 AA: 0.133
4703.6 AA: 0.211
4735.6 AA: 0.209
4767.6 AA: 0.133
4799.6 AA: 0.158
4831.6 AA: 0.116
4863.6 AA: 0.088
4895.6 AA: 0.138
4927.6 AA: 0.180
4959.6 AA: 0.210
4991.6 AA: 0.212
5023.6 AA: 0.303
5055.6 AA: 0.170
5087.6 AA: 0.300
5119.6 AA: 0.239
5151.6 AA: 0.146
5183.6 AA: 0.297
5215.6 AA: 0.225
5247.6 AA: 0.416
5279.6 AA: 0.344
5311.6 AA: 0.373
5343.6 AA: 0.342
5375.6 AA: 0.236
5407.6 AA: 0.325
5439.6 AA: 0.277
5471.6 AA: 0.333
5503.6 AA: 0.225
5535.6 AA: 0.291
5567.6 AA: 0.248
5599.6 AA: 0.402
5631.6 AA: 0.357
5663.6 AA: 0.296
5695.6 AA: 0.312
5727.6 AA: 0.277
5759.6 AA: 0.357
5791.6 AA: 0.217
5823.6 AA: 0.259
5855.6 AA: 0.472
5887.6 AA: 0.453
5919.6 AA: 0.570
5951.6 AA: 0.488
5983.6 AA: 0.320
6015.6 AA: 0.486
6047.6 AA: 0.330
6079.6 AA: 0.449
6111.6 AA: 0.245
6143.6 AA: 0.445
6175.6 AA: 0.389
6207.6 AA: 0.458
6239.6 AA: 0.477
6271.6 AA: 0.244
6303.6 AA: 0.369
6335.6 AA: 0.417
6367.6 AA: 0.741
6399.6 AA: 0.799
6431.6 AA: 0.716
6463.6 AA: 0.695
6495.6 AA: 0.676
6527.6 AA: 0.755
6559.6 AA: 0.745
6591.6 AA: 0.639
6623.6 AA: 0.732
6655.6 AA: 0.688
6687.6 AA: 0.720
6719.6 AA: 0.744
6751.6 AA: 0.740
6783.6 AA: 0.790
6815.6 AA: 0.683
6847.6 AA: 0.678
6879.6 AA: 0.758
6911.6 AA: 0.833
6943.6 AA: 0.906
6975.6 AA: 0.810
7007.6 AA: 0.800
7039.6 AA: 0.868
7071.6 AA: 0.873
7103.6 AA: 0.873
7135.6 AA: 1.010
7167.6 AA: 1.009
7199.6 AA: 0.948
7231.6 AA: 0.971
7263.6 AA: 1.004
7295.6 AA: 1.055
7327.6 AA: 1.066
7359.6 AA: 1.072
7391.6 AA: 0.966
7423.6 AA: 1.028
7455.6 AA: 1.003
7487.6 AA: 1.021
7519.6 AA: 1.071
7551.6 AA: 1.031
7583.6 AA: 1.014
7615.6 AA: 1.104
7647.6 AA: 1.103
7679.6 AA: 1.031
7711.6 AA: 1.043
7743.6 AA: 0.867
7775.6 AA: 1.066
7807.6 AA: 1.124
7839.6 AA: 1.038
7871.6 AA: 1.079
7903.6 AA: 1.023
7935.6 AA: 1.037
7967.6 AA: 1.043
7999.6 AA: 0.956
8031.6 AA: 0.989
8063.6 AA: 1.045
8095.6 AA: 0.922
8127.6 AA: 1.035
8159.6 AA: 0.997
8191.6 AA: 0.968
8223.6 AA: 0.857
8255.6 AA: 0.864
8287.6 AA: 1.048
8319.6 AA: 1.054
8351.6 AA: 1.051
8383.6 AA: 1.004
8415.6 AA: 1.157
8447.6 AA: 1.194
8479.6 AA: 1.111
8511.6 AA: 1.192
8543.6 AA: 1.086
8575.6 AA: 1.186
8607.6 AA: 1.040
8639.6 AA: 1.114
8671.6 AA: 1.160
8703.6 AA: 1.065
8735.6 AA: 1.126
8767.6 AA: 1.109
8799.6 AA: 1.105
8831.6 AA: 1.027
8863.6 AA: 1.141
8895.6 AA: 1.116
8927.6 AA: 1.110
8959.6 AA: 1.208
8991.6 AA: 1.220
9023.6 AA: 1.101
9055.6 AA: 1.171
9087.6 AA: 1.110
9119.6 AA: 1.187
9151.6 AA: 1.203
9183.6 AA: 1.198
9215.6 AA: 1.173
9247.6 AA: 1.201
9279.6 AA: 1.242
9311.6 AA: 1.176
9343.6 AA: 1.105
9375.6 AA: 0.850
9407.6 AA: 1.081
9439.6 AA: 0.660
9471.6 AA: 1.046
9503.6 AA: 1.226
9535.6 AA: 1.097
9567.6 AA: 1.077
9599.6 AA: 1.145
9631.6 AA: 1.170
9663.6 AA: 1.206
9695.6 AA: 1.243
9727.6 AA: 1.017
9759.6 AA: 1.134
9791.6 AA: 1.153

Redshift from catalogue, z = 0.592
